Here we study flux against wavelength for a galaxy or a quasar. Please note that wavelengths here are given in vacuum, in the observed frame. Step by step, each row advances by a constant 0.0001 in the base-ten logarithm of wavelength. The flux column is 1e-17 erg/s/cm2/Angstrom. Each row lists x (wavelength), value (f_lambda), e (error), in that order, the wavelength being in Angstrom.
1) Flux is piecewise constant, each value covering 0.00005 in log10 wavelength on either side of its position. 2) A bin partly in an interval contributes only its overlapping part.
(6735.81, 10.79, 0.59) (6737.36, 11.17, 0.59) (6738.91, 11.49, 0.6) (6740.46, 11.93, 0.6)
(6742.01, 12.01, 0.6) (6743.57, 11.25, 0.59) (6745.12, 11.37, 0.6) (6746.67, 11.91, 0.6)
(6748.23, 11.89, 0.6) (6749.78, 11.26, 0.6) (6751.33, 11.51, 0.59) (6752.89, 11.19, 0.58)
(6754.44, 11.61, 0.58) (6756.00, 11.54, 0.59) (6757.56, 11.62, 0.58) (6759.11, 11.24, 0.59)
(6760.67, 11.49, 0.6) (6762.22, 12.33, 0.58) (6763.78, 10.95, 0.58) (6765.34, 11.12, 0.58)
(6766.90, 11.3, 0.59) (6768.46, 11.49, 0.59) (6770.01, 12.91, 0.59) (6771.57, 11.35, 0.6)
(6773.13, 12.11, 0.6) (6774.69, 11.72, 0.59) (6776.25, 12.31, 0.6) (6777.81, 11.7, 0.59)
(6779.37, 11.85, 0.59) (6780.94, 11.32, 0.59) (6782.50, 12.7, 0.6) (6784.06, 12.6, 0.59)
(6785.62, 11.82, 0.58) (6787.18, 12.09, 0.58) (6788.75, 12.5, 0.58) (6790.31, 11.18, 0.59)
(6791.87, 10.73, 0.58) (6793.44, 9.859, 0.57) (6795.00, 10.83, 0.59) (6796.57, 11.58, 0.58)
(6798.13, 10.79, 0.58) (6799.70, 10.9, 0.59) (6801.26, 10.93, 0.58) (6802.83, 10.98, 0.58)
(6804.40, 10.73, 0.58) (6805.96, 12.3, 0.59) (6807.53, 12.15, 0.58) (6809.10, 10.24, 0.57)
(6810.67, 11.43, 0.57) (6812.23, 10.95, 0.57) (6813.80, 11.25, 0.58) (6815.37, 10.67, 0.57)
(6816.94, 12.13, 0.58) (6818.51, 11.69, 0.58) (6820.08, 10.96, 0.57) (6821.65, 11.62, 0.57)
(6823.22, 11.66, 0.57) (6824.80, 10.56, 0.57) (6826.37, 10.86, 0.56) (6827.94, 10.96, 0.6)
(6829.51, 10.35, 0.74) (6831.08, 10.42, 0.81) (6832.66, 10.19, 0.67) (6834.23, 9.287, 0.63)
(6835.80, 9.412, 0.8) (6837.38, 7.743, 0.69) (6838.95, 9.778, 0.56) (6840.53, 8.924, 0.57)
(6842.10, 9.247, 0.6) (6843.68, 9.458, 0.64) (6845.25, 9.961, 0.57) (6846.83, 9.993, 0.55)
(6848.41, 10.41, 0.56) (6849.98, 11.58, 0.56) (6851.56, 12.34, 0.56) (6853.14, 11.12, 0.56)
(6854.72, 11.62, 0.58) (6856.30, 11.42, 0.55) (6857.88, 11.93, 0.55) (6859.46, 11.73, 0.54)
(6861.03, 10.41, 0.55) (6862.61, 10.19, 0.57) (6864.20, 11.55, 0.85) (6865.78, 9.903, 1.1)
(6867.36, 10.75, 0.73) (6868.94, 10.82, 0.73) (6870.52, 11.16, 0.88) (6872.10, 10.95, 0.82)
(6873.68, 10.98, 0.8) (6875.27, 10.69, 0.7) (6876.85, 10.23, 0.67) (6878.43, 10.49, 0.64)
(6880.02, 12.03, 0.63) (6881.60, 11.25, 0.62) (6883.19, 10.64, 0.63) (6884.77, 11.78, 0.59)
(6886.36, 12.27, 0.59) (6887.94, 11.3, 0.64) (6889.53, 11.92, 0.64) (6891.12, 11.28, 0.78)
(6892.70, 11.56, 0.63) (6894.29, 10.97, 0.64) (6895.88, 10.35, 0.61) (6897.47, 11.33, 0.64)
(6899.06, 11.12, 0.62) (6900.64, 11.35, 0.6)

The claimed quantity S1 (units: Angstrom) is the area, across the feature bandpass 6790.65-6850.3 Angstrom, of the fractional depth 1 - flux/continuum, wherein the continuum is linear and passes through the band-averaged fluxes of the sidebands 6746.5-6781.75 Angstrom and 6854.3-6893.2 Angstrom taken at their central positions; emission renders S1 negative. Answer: 4.1 Angstrom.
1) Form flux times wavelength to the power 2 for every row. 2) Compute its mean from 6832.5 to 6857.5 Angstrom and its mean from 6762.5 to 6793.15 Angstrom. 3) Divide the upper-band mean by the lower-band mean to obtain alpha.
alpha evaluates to 0.9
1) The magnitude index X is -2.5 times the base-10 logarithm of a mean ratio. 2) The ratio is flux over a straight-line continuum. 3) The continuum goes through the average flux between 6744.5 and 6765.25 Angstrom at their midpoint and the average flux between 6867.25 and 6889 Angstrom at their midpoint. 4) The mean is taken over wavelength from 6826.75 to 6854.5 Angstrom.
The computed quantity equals 0.11 mag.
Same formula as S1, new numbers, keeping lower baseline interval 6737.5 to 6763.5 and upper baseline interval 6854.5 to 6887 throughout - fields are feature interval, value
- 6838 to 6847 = 1.4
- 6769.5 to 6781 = -0.4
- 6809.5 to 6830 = 0.2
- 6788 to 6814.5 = 0.5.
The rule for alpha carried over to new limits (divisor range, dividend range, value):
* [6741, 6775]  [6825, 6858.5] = 0.91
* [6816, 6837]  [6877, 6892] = 1.08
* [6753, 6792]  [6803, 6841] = 0.92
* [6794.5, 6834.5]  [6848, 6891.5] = 1.03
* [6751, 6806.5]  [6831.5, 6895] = 0.95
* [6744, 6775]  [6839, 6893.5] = 0.97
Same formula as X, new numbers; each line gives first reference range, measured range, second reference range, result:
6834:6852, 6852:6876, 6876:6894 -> -0.047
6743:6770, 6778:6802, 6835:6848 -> -0.077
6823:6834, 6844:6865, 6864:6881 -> -0.031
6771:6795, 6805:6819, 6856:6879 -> 0.000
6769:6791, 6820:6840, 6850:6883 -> 0.123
